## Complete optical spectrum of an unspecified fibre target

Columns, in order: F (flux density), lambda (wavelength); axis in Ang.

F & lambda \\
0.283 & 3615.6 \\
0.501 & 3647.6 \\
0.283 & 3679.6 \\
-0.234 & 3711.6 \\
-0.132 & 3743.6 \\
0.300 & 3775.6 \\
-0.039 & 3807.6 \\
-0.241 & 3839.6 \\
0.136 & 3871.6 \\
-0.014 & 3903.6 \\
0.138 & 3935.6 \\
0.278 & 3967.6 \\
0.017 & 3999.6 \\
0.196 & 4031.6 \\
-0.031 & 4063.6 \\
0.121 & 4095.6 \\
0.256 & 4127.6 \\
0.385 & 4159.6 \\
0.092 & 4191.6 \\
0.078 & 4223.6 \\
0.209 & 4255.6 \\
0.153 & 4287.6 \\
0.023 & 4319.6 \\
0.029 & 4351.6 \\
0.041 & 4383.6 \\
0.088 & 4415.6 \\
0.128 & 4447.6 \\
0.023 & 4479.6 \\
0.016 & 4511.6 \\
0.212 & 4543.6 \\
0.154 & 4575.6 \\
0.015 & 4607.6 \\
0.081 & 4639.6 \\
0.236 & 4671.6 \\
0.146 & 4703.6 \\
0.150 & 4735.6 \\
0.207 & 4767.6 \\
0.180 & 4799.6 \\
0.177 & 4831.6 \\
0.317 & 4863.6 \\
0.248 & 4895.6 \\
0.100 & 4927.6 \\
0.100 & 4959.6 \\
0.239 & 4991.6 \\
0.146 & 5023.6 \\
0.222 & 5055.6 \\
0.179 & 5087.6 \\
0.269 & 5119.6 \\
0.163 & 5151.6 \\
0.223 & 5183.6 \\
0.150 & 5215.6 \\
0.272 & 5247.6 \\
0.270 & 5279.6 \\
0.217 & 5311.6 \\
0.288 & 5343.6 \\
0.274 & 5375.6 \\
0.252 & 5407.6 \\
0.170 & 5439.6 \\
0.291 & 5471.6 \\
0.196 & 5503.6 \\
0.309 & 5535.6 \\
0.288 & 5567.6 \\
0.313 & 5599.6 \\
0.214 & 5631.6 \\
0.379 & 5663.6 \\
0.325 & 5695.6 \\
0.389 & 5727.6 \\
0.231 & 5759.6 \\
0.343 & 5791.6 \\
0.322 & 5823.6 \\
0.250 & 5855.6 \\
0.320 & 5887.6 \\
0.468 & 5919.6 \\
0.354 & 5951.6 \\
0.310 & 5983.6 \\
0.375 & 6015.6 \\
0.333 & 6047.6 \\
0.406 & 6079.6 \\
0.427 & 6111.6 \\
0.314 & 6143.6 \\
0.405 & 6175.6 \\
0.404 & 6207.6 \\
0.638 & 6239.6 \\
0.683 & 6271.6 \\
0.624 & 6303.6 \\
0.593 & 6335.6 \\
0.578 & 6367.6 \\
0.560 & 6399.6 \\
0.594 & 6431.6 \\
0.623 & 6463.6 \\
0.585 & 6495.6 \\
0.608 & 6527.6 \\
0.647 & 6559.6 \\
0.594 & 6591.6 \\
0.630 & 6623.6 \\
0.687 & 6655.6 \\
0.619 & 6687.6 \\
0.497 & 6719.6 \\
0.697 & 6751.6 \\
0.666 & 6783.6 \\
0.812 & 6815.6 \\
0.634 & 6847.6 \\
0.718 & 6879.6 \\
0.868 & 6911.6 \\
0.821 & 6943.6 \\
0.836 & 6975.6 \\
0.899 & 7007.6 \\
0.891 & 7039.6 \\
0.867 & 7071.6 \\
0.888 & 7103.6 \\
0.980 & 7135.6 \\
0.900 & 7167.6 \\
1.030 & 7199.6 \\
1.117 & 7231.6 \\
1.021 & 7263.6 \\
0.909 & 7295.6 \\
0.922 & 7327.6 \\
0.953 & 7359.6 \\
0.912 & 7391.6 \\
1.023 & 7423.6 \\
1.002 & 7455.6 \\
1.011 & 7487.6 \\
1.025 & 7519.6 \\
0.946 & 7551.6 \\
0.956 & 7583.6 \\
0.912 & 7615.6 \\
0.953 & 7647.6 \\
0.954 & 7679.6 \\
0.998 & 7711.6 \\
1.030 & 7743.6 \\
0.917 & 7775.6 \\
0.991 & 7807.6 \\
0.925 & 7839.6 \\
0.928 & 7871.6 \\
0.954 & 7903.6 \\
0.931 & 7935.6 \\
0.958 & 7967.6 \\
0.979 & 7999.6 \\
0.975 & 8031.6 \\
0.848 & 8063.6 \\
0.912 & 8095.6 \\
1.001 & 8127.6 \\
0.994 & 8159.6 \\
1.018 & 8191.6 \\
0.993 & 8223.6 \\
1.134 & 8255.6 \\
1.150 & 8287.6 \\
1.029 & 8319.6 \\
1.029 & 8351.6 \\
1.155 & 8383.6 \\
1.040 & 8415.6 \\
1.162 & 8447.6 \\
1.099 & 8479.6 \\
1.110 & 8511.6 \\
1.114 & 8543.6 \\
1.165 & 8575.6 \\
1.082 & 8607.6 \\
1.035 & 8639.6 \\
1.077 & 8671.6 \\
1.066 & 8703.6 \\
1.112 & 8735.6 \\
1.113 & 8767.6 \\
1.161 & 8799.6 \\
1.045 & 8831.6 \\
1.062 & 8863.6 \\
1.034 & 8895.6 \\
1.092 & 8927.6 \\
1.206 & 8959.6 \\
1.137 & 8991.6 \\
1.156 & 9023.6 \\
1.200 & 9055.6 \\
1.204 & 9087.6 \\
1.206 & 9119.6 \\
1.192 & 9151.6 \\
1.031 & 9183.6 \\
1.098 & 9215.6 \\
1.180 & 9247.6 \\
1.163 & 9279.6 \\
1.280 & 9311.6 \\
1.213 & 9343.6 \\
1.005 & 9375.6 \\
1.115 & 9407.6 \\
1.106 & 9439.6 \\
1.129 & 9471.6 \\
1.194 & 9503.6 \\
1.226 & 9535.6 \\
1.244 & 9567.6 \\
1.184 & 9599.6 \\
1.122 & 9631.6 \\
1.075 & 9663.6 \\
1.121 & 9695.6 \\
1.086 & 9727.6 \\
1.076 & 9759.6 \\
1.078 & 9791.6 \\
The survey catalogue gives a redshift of 0.560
